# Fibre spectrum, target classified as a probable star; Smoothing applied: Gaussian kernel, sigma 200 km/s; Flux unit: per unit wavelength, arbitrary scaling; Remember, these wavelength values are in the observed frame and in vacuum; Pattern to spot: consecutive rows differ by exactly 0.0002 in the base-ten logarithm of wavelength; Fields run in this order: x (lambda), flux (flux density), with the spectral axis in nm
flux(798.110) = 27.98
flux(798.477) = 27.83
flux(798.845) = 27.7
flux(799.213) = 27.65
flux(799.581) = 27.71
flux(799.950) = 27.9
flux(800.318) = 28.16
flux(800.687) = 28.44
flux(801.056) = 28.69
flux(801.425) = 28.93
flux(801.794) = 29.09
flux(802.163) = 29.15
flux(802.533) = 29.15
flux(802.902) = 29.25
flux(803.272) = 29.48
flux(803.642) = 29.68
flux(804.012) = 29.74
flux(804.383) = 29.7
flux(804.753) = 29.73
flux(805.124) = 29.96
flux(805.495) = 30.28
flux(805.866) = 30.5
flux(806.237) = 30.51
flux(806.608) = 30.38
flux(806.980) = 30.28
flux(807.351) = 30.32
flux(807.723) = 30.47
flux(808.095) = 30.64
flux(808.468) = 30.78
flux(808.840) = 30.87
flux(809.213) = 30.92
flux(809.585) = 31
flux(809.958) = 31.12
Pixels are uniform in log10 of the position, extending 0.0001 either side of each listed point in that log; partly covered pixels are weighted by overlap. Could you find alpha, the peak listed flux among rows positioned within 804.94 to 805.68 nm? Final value 30.28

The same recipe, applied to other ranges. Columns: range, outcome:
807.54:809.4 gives 30.92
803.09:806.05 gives 30.5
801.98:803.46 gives 29.48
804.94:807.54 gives 30.51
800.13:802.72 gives 29.15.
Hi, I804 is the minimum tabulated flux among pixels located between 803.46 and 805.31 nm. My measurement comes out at 29.68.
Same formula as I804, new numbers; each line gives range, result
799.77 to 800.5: 27.9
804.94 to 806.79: 29.96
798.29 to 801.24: 27.65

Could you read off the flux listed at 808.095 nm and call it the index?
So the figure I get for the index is 30.64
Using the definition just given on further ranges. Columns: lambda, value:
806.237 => 30.51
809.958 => 31.12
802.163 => 29.15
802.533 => 29.15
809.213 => 30.92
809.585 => 31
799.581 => 27.71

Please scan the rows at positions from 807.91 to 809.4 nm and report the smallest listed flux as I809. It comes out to 30.64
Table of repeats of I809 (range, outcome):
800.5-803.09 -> 28.44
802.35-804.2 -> 29.15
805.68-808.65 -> 30.28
